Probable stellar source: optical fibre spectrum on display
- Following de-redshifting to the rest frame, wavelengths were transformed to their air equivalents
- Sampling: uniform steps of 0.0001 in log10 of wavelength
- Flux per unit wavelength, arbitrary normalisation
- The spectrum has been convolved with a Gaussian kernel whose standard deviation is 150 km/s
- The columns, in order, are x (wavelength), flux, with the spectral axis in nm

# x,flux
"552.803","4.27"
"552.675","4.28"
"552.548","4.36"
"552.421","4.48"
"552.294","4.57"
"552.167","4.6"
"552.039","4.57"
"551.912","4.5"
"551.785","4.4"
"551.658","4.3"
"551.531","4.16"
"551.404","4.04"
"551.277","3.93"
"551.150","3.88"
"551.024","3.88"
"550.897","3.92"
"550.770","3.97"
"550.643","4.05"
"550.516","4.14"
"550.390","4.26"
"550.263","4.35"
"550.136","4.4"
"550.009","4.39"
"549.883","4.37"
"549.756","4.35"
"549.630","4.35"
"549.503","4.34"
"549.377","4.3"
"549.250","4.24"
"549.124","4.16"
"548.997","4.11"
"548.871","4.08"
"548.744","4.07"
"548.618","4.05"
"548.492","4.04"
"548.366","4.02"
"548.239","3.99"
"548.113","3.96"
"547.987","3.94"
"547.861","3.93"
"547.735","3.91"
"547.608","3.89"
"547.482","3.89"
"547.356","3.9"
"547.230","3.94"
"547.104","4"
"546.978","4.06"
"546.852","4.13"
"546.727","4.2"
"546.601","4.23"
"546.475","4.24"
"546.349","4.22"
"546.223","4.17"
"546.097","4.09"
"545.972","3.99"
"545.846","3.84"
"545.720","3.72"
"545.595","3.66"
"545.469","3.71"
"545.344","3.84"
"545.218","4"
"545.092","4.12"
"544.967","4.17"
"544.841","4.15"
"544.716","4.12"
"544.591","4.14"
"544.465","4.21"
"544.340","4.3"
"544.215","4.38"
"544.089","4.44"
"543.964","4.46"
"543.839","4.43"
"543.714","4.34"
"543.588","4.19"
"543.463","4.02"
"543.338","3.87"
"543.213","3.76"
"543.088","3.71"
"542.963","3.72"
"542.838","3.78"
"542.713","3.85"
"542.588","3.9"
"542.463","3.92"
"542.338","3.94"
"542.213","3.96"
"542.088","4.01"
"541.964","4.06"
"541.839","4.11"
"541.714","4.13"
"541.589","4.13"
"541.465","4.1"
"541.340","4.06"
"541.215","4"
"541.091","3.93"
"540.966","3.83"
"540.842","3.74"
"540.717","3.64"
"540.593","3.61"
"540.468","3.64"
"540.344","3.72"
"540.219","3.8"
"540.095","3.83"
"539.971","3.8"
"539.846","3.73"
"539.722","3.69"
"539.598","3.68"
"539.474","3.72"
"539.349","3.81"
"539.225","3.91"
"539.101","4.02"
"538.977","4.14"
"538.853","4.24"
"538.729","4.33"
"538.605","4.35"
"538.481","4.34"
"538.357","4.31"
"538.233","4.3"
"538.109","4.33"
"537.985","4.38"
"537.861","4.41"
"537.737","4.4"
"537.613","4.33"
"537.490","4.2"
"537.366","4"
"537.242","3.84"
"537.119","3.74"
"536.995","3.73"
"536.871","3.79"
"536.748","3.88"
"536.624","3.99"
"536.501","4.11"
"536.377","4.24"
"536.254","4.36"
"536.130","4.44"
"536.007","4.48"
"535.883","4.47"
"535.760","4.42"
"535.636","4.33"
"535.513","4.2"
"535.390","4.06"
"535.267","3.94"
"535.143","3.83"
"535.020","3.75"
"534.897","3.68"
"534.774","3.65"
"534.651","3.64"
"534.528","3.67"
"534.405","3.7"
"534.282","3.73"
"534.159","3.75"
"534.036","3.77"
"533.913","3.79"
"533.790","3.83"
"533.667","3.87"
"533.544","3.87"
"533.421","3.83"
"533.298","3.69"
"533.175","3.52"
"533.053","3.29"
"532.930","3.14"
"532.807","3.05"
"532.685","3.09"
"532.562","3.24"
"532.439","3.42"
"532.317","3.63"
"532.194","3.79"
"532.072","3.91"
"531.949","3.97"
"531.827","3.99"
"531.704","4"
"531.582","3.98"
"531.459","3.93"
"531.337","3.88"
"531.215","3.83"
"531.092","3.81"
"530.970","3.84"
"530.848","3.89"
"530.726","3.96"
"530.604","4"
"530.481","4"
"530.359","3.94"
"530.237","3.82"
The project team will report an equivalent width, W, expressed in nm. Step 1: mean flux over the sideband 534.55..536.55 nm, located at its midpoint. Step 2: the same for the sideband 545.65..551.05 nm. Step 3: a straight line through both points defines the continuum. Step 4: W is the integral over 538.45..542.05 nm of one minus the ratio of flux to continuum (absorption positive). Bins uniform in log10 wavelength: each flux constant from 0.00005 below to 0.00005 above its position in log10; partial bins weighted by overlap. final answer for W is 0.14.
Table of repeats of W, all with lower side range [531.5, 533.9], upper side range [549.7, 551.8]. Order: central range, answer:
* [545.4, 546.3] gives 0.029 nm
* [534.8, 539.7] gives -0.438 nm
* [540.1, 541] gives 0.035 nm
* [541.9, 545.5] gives -0.089 nm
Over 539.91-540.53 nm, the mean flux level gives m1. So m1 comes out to 3.76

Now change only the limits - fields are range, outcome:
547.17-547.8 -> 3.9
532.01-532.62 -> 3.6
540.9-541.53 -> 3.99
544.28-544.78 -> 4.2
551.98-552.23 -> 4.57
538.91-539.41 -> 3.98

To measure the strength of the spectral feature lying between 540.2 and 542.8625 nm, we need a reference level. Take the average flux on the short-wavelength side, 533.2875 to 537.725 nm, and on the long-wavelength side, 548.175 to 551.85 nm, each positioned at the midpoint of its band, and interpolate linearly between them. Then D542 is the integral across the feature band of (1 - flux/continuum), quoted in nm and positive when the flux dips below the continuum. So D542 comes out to 0.09 nm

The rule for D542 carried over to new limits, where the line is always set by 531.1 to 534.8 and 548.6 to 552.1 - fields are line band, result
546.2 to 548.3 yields 0.038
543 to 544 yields -0.020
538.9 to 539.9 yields 0.008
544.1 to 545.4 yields -0.040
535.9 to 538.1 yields -0.199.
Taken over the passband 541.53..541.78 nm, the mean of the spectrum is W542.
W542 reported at 4.12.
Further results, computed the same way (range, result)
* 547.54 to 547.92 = 3.9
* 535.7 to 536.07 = 4.46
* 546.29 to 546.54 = 4.22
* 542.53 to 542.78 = 3.87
